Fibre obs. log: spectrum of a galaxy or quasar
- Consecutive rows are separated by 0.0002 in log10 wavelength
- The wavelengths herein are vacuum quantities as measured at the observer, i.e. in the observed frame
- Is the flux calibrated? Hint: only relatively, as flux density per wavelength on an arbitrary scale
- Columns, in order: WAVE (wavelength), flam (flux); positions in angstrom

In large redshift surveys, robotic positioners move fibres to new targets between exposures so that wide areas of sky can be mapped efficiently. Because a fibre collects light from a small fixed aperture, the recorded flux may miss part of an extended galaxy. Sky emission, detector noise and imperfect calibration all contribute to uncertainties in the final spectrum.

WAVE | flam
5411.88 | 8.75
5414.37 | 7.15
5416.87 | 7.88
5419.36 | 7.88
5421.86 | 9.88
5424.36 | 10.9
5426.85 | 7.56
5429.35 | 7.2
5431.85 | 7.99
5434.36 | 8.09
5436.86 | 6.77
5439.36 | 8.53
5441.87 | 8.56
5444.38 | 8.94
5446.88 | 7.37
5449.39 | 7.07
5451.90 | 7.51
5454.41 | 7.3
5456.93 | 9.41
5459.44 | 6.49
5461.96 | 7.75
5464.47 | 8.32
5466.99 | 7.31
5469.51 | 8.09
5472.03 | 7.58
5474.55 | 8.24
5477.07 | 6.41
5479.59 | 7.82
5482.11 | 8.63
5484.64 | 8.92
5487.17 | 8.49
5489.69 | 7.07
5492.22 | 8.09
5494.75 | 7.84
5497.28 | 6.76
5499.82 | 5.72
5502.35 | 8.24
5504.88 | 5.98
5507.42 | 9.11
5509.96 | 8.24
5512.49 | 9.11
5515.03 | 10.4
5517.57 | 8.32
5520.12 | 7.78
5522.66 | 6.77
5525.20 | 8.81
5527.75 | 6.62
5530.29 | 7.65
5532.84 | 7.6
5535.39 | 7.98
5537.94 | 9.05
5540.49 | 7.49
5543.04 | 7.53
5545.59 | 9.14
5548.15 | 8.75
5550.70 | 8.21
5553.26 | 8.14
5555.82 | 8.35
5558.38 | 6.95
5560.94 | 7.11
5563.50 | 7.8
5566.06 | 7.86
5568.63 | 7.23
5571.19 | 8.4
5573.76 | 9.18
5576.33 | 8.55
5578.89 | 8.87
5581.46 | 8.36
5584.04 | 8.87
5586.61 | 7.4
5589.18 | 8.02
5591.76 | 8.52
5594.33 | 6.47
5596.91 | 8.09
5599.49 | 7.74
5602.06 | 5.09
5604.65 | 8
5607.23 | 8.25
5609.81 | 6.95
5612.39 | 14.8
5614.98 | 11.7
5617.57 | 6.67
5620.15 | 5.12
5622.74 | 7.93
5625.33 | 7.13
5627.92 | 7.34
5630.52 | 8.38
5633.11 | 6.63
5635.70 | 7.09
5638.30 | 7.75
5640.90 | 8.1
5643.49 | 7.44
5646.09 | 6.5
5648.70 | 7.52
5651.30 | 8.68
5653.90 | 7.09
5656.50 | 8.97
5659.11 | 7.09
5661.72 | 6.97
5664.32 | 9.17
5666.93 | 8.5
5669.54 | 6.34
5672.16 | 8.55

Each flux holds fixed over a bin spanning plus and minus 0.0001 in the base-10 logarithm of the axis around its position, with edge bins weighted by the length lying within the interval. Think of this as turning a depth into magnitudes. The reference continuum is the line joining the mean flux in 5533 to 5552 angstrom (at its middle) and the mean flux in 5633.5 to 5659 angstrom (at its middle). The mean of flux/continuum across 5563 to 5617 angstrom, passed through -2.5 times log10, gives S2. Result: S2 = -0.05 mag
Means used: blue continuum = 8.27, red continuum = 7.62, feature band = 8.37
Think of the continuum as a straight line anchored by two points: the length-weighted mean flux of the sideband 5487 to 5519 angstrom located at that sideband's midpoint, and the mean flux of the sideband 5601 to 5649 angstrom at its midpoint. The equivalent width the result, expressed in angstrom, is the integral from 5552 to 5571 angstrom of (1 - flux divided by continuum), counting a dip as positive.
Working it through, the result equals 0.5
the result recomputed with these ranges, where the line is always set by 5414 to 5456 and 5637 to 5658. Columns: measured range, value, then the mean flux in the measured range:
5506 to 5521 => -1.7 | 8.82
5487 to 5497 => 0.4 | 7.7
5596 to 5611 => 0.9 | 7.34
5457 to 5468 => 0.5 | 7.68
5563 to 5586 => -1.4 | 8.34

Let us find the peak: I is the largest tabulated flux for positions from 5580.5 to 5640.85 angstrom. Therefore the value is 14.8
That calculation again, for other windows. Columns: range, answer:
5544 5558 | 9.14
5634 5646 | 8.1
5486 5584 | 10.4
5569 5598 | 9.18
